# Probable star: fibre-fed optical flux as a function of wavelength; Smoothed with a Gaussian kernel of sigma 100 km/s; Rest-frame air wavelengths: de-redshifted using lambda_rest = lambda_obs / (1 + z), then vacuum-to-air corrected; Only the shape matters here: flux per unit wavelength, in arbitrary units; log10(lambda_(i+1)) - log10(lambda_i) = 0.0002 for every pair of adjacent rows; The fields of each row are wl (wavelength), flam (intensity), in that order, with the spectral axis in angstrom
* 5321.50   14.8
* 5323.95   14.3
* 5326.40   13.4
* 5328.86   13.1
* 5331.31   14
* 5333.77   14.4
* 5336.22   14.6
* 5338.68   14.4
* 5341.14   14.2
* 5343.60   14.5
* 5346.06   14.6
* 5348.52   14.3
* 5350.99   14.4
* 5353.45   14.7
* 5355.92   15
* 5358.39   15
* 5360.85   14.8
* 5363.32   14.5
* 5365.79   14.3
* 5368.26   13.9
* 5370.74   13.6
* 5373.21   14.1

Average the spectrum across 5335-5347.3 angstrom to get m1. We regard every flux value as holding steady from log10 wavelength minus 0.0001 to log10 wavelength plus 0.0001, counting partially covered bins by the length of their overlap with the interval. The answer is 14.5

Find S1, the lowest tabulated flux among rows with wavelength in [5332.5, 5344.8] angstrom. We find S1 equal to 14.2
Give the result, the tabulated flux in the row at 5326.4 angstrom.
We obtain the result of 13.4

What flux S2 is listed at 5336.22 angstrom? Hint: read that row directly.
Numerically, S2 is 14.6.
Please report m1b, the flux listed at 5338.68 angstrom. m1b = 14.4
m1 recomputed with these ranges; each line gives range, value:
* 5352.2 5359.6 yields 14.9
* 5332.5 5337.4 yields 14.5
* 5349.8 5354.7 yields 14.6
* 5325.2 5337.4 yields 13.9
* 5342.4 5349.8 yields 14.5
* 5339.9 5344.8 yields 14.3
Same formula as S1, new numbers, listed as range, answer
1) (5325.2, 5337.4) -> 13.1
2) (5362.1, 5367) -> 14.3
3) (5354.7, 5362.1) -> 14.8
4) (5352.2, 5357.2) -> 14.7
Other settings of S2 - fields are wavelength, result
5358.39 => 15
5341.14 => 14.2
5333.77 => 14.4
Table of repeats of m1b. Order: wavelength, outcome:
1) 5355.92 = 15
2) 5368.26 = 13.9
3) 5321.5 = 14.8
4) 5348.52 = 14.3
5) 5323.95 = 14.3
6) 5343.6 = 14.5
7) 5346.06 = 14.6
